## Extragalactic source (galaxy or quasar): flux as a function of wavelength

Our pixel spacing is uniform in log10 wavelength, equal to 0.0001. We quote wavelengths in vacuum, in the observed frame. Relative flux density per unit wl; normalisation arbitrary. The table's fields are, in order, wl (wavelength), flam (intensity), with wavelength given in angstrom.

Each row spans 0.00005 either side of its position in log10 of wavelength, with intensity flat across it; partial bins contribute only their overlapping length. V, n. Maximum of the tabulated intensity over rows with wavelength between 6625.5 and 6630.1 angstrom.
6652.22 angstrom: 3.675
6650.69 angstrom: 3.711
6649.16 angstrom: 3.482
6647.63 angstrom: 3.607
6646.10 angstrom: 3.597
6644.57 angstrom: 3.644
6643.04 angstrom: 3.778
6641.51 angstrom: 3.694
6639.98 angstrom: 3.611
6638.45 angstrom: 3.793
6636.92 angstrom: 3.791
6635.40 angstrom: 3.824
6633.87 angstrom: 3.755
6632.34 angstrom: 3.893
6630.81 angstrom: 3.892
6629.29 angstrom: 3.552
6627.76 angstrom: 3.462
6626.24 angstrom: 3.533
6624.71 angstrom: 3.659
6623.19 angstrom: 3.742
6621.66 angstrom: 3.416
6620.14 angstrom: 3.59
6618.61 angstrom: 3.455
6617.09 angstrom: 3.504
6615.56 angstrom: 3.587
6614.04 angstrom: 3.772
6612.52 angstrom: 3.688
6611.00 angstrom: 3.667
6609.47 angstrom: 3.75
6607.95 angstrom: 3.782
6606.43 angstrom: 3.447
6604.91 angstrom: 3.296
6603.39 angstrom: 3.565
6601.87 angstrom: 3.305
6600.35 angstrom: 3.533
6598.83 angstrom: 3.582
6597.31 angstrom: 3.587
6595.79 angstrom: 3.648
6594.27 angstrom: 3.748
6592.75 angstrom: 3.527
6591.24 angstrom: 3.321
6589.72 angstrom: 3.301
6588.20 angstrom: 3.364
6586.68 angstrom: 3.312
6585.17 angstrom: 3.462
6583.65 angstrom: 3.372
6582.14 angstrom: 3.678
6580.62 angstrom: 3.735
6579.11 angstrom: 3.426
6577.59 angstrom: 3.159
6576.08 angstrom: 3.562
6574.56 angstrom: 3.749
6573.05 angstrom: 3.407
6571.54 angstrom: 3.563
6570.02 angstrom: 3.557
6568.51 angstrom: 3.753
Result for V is 3.552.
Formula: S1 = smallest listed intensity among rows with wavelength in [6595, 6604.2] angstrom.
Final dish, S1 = 3.305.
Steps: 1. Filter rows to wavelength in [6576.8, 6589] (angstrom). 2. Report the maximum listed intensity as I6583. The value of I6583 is 3.735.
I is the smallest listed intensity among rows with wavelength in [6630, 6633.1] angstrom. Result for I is 3.892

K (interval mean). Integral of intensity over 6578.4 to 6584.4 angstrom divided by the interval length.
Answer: 3.56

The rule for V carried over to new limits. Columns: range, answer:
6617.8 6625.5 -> 3.742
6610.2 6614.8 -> 3.772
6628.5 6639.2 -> 3.893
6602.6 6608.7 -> 3.782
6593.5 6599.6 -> 3.748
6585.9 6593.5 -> 3.527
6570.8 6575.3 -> 3.749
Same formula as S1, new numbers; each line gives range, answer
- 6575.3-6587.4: 3.159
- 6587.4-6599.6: 3.301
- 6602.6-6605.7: 3.296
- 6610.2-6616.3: 3.587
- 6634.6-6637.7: 3.791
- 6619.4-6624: 3.416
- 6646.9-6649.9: 3.482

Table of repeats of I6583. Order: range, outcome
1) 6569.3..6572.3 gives 3.563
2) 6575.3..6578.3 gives 3.562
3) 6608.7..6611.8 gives 3.75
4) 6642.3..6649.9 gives 3.778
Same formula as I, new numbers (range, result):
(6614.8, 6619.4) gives 3.455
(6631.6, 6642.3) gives 3.611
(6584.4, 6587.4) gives 3.312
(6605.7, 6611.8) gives 3.447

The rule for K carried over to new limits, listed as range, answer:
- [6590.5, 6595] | 3.54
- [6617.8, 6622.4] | 3.49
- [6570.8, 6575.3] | 3.58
